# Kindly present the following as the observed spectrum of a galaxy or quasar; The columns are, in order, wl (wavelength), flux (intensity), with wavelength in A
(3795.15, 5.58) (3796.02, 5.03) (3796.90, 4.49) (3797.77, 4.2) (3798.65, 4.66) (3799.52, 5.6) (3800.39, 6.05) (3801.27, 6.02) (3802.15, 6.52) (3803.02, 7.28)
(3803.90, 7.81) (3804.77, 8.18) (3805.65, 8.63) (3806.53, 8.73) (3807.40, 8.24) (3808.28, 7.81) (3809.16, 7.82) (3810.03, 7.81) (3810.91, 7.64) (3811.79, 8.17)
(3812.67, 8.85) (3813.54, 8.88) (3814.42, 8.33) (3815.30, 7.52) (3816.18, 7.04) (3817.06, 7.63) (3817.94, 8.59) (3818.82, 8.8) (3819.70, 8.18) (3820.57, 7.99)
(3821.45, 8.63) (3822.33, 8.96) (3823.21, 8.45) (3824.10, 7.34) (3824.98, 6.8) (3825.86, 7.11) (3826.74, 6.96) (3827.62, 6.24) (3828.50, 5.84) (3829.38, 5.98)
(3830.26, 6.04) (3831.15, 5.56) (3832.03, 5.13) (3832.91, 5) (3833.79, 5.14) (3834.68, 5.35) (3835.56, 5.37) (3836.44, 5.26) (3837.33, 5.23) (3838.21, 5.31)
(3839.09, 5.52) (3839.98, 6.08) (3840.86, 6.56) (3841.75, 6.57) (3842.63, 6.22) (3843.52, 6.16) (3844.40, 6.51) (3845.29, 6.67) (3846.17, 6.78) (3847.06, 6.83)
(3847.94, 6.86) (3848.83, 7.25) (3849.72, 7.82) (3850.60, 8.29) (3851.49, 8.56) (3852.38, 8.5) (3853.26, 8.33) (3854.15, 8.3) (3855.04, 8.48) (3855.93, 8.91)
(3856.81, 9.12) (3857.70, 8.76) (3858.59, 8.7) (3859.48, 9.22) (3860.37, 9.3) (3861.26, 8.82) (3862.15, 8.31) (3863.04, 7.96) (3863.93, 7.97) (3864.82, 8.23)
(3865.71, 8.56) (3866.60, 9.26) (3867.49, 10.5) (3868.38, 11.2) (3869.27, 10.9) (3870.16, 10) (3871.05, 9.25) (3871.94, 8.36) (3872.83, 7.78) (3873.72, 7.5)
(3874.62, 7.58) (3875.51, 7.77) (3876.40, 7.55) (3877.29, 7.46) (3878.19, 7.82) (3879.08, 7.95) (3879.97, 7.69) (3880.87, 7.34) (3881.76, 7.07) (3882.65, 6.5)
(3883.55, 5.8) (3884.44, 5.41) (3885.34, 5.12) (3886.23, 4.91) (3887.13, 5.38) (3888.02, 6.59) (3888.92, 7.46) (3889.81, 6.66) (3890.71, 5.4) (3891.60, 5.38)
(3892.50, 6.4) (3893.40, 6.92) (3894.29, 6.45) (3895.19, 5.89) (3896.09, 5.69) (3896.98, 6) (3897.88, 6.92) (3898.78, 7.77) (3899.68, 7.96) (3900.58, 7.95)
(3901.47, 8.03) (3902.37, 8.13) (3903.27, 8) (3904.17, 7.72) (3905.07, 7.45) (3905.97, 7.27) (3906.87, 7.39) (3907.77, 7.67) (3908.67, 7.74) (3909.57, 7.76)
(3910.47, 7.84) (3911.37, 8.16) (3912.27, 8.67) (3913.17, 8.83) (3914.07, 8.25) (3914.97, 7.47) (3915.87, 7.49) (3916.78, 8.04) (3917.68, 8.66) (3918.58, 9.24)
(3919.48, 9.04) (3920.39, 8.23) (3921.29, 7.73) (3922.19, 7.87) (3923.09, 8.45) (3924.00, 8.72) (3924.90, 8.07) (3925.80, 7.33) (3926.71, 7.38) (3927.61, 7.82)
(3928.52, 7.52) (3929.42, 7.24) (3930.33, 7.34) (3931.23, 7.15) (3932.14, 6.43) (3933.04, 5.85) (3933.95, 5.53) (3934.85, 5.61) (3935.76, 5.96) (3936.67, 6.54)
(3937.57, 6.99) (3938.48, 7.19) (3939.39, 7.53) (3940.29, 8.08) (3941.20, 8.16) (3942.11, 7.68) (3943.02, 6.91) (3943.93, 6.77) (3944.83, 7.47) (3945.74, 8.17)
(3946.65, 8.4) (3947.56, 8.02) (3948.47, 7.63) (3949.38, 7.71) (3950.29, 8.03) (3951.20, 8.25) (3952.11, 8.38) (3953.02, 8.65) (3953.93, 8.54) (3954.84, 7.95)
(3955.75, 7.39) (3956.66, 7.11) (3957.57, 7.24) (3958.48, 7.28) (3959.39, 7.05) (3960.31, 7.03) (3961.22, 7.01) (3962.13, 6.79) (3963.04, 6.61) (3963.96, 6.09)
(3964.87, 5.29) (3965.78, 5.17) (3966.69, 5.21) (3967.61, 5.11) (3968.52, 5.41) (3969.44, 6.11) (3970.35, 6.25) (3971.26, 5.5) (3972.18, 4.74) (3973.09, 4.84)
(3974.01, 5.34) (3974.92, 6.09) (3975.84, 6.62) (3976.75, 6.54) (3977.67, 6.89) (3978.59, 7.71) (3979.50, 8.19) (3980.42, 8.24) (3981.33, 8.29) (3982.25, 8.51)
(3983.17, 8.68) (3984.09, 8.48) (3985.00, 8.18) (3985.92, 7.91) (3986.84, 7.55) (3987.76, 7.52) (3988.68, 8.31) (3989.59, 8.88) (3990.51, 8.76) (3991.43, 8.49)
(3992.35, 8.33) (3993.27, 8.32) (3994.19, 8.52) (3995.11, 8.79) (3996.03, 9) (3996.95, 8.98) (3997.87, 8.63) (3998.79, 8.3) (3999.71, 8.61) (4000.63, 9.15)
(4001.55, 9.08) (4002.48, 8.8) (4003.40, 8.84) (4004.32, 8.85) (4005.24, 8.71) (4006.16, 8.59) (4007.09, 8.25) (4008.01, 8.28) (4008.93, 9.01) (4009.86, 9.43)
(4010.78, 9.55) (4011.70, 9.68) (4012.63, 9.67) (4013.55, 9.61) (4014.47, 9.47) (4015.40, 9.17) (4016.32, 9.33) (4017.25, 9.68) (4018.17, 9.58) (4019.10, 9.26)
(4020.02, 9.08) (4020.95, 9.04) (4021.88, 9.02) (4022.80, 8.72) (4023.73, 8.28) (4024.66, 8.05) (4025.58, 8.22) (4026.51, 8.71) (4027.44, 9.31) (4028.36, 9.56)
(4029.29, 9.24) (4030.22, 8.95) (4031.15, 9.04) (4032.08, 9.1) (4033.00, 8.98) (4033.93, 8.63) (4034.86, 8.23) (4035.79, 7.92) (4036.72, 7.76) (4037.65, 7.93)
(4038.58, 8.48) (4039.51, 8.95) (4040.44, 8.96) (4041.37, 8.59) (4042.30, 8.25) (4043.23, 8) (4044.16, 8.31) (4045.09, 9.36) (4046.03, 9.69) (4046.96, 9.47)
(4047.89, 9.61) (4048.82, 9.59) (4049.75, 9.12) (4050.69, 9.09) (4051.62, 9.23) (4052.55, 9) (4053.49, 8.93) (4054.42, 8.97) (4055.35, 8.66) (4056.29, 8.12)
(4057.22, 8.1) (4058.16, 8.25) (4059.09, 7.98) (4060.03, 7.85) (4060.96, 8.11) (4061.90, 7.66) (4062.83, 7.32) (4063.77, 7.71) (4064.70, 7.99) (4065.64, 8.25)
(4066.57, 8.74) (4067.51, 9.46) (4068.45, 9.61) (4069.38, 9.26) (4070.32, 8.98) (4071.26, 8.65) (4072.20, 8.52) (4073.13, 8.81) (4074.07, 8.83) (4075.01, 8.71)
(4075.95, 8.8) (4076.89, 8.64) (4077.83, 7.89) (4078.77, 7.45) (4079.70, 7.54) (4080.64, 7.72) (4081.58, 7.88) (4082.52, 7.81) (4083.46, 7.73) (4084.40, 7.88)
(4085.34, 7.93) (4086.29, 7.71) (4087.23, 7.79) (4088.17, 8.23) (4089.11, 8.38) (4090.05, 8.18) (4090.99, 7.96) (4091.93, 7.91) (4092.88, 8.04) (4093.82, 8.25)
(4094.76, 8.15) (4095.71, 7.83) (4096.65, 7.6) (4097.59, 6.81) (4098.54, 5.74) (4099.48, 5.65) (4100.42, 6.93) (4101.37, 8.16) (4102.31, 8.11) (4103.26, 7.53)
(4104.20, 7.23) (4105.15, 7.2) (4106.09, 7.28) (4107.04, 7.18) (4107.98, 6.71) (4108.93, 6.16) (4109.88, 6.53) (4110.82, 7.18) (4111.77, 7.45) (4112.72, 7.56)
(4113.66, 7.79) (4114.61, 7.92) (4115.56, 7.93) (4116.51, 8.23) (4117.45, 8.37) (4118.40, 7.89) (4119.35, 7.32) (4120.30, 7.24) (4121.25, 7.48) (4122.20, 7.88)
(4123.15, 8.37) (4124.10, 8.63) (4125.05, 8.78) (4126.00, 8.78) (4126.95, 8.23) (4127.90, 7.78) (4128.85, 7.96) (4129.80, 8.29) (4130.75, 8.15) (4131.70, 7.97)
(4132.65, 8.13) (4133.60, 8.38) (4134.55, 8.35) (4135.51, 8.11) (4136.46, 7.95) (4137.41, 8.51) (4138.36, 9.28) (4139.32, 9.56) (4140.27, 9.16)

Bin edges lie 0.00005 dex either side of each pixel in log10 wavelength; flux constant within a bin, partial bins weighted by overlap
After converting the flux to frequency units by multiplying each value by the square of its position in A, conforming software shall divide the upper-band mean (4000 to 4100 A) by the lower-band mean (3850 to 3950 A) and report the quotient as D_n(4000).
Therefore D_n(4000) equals 1.20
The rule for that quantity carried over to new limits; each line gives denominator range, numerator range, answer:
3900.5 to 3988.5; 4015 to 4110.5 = 1.20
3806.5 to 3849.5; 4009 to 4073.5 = 1.41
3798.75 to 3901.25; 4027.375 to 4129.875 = 1.25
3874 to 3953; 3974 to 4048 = 1.23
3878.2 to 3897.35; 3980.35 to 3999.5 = 1.40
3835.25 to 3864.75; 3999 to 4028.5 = 1.32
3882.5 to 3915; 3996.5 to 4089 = 1.33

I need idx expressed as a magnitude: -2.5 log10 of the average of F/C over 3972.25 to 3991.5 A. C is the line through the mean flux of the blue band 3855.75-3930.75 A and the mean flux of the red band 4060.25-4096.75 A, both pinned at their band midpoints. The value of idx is 0.060 mag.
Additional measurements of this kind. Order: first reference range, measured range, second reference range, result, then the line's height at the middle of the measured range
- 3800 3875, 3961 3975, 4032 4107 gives 0.364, 7.96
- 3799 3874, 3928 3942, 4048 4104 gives 0.137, 7.82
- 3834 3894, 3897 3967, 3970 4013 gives 0.038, 7.77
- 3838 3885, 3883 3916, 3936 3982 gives 0.074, 7.53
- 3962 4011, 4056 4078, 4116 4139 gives -0.065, 7.95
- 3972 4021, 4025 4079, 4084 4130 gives -0.081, 8.03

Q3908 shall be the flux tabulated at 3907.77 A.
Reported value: 7.67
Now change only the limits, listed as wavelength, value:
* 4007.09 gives 8.25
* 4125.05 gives 8.78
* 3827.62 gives 6.24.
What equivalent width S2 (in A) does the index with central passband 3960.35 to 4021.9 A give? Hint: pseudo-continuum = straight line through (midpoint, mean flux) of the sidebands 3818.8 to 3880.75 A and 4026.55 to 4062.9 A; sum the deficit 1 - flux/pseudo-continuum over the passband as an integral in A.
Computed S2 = 3.39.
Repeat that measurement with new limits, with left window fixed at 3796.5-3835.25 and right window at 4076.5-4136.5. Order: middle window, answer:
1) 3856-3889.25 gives -3.6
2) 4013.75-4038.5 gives -4.2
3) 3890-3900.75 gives 1.1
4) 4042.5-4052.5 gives -2.0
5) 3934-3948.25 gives 0.2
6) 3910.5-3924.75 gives -1.9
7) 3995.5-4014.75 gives -3.7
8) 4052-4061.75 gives -1.0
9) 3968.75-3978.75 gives 1.9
